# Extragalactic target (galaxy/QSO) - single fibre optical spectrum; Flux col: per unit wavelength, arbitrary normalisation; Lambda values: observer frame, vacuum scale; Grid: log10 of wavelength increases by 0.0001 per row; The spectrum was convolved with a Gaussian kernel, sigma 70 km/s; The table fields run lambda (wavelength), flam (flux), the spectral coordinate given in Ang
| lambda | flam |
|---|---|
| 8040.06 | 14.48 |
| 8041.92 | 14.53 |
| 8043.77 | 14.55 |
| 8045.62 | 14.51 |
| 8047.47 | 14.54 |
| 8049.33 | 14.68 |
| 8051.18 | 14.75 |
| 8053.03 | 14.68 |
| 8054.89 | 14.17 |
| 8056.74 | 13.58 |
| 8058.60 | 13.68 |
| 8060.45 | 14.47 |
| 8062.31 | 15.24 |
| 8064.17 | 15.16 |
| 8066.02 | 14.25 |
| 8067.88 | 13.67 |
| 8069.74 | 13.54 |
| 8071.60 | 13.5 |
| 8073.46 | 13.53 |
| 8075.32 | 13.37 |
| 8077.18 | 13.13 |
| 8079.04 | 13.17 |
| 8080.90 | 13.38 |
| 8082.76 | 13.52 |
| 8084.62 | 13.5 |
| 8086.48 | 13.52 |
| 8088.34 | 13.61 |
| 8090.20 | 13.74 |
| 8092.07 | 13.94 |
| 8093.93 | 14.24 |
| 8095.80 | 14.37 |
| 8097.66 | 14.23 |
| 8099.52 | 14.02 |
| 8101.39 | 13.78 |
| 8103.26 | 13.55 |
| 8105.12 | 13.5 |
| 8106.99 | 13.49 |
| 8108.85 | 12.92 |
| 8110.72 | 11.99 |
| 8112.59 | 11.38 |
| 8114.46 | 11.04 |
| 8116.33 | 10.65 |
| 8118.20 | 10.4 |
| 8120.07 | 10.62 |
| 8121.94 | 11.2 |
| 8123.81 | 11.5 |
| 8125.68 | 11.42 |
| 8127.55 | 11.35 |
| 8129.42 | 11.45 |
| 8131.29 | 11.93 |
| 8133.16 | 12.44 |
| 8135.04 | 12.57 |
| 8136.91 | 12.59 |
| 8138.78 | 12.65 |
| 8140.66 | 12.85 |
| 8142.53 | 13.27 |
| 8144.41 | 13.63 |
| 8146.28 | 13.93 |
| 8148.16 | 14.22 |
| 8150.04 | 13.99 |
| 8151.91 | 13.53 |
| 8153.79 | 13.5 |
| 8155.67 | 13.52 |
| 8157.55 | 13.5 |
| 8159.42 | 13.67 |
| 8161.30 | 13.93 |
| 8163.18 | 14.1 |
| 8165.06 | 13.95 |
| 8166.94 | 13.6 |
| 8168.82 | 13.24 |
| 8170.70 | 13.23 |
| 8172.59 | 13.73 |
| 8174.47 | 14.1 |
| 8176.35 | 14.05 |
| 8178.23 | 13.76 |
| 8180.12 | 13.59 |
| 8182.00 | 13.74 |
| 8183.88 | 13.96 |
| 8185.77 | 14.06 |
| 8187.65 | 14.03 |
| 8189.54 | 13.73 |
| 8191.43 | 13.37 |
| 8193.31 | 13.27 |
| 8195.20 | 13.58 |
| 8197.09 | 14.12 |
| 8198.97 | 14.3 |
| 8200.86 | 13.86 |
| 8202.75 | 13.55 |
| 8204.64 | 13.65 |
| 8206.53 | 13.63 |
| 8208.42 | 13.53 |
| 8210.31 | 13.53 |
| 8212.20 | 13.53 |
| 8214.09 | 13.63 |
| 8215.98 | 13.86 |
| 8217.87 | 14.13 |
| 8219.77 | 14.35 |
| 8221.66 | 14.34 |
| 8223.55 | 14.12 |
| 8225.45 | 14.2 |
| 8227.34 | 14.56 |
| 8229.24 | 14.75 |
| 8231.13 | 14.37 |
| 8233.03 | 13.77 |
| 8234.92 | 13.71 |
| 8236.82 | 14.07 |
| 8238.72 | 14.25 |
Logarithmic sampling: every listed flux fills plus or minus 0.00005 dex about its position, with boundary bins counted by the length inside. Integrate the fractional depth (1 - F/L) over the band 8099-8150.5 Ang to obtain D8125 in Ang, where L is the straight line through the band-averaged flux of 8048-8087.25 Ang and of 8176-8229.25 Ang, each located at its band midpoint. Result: 5.53 Ang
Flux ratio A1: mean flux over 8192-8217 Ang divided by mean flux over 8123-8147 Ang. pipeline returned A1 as 1.1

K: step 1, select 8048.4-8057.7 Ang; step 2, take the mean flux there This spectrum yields 14.4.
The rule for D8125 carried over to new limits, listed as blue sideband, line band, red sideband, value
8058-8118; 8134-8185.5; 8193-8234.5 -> 0.6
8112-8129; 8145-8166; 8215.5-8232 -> -2.8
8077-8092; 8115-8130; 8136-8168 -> 2.7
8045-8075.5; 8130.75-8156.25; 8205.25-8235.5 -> 1.6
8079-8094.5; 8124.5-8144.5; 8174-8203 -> 2.1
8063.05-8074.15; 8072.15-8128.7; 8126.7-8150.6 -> 2.8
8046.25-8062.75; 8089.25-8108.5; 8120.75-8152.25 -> -0.6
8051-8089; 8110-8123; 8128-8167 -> 2.4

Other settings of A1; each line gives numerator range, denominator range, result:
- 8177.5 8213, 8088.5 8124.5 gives 1.08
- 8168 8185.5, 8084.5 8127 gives 1.08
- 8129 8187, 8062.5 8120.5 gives 1.02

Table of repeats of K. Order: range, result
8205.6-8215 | 13.6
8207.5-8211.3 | 13.5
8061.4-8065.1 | 15.2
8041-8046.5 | 14.5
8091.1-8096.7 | 14.2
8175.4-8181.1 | 13.8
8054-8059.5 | 13.8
